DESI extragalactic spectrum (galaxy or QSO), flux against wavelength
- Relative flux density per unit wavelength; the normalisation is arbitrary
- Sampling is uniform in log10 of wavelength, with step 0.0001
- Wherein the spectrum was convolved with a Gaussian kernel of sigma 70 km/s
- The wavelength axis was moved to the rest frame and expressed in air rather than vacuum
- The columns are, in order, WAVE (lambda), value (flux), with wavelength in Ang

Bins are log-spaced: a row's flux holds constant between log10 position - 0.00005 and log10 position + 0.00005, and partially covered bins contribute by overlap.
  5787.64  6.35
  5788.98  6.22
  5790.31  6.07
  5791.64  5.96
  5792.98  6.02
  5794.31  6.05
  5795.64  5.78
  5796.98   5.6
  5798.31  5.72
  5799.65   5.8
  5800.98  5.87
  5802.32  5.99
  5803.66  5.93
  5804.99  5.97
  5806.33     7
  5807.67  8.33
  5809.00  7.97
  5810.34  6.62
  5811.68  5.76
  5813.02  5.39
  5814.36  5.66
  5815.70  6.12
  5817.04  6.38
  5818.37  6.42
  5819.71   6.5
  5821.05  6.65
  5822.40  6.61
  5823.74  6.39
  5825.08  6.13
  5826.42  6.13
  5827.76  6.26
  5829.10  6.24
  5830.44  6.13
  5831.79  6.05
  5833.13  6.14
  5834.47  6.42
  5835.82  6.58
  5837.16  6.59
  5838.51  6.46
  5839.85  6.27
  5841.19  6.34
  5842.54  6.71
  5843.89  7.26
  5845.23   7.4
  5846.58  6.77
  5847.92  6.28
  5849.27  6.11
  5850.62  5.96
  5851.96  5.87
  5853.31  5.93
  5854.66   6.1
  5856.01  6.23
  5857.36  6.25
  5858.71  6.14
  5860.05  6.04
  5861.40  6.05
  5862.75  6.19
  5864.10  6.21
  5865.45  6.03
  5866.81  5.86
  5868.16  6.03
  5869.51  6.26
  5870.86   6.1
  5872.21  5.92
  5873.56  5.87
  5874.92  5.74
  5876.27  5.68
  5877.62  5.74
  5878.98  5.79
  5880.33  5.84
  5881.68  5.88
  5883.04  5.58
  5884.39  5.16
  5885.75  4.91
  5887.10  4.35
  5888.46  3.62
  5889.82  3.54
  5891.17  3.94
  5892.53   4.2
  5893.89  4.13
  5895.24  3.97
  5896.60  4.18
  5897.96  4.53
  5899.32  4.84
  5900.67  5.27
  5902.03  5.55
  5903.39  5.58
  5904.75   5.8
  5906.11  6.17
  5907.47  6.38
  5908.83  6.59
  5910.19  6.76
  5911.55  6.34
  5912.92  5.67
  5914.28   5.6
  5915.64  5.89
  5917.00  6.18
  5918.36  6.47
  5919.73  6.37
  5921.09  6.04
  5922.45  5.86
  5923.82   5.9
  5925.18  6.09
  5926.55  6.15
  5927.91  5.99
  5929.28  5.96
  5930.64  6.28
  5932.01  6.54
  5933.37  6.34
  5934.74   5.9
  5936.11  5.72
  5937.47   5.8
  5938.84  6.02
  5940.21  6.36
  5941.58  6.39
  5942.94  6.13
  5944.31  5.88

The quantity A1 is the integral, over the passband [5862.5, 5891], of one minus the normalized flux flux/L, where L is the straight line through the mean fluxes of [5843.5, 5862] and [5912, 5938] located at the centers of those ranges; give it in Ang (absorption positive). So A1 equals 3.30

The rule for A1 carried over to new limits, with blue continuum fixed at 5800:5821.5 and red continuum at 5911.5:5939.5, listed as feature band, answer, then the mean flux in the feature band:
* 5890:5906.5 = 3.6 Ang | 4.79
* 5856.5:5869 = 0.3 Ang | 6.09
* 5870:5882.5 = 0.7 Ang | 5.84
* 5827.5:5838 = 0.0 Ang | 6.3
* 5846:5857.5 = 0.2 Ang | 6.16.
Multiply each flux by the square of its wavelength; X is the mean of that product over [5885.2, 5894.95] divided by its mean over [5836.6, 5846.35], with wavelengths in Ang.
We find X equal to 0.6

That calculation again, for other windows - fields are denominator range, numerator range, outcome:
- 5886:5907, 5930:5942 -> 1.33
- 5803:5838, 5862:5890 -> 0.89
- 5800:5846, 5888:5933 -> 0.89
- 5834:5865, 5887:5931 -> 0.88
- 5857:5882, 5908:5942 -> 1.04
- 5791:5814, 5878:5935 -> 0.92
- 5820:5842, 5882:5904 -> 0.74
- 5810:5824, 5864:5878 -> 0.97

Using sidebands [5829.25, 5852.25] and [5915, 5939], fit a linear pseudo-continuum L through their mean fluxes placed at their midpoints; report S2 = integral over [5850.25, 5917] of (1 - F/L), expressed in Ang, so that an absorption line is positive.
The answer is 7.5 Ang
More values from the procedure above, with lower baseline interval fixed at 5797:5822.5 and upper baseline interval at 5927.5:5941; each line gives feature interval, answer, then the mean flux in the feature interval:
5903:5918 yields 0.08 Ang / 6.11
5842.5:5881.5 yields 0.58 Ang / 6.14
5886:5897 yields 3.83 Ang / 4.02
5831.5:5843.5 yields -0.29 Ang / 6.43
